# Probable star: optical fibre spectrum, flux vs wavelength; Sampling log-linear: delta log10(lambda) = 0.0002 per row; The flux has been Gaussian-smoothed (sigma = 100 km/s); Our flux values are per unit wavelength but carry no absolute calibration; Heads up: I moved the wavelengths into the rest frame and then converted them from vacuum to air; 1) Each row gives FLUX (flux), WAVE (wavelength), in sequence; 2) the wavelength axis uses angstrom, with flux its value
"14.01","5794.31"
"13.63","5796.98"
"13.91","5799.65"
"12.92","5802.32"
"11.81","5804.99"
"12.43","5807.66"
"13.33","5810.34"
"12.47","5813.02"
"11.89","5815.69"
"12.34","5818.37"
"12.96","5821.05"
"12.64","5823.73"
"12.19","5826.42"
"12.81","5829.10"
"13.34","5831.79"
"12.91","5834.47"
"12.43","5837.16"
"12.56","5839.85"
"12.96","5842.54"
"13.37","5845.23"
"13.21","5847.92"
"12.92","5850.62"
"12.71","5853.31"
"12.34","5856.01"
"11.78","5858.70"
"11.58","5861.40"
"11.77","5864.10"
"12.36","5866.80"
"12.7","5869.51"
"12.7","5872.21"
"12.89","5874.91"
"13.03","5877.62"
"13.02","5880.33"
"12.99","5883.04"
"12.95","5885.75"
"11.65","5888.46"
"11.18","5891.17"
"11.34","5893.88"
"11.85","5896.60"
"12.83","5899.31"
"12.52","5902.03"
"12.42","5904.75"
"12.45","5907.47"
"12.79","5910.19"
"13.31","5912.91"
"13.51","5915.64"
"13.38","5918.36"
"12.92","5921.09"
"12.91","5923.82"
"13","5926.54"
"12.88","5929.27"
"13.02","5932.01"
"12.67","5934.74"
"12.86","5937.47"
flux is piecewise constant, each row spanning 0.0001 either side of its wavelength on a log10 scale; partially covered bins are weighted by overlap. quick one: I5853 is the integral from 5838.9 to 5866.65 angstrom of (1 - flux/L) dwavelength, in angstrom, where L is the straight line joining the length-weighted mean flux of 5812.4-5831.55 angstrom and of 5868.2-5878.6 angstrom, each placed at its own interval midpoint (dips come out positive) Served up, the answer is 0.4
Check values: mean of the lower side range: 12.5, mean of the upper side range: 12.8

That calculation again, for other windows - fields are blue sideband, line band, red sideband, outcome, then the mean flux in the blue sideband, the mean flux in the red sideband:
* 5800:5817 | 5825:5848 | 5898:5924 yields -0.3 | 12.6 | 12.9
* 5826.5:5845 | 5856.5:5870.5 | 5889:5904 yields 0.4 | 12.8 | 12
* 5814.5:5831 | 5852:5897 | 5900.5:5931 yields 1.5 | 12.5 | 12.9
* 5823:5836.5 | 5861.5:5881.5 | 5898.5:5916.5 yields 0.3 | 12.8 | 12.8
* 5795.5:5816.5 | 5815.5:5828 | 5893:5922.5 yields 0.3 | 12.8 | 12.7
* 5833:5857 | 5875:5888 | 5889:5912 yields -0.5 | 12.8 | 12.2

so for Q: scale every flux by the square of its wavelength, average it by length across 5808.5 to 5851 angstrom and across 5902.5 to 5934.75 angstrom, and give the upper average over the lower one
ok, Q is 1.04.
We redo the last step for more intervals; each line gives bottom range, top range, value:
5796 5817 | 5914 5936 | 1.06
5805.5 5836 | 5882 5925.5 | 1.02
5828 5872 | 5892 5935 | 1.03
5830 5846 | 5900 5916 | 1.01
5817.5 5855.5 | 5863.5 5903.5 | 0.98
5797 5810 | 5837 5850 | 1.02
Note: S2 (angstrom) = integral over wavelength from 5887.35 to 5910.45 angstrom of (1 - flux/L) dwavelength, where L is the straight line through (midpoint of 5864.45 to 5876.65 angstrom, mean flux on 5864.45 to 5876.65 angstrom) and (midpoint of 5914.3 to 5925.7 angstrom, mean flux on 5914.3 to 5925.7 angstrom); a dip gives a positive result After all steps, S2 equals 1.5 angstrom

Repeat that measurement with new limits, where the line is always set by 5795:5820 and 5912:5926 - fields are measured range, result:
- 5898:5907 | 0.38 angstrom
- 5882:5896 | 1.17 angstrom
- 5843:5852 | -0.15 angstrom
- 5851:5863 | 0.74 angstrom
